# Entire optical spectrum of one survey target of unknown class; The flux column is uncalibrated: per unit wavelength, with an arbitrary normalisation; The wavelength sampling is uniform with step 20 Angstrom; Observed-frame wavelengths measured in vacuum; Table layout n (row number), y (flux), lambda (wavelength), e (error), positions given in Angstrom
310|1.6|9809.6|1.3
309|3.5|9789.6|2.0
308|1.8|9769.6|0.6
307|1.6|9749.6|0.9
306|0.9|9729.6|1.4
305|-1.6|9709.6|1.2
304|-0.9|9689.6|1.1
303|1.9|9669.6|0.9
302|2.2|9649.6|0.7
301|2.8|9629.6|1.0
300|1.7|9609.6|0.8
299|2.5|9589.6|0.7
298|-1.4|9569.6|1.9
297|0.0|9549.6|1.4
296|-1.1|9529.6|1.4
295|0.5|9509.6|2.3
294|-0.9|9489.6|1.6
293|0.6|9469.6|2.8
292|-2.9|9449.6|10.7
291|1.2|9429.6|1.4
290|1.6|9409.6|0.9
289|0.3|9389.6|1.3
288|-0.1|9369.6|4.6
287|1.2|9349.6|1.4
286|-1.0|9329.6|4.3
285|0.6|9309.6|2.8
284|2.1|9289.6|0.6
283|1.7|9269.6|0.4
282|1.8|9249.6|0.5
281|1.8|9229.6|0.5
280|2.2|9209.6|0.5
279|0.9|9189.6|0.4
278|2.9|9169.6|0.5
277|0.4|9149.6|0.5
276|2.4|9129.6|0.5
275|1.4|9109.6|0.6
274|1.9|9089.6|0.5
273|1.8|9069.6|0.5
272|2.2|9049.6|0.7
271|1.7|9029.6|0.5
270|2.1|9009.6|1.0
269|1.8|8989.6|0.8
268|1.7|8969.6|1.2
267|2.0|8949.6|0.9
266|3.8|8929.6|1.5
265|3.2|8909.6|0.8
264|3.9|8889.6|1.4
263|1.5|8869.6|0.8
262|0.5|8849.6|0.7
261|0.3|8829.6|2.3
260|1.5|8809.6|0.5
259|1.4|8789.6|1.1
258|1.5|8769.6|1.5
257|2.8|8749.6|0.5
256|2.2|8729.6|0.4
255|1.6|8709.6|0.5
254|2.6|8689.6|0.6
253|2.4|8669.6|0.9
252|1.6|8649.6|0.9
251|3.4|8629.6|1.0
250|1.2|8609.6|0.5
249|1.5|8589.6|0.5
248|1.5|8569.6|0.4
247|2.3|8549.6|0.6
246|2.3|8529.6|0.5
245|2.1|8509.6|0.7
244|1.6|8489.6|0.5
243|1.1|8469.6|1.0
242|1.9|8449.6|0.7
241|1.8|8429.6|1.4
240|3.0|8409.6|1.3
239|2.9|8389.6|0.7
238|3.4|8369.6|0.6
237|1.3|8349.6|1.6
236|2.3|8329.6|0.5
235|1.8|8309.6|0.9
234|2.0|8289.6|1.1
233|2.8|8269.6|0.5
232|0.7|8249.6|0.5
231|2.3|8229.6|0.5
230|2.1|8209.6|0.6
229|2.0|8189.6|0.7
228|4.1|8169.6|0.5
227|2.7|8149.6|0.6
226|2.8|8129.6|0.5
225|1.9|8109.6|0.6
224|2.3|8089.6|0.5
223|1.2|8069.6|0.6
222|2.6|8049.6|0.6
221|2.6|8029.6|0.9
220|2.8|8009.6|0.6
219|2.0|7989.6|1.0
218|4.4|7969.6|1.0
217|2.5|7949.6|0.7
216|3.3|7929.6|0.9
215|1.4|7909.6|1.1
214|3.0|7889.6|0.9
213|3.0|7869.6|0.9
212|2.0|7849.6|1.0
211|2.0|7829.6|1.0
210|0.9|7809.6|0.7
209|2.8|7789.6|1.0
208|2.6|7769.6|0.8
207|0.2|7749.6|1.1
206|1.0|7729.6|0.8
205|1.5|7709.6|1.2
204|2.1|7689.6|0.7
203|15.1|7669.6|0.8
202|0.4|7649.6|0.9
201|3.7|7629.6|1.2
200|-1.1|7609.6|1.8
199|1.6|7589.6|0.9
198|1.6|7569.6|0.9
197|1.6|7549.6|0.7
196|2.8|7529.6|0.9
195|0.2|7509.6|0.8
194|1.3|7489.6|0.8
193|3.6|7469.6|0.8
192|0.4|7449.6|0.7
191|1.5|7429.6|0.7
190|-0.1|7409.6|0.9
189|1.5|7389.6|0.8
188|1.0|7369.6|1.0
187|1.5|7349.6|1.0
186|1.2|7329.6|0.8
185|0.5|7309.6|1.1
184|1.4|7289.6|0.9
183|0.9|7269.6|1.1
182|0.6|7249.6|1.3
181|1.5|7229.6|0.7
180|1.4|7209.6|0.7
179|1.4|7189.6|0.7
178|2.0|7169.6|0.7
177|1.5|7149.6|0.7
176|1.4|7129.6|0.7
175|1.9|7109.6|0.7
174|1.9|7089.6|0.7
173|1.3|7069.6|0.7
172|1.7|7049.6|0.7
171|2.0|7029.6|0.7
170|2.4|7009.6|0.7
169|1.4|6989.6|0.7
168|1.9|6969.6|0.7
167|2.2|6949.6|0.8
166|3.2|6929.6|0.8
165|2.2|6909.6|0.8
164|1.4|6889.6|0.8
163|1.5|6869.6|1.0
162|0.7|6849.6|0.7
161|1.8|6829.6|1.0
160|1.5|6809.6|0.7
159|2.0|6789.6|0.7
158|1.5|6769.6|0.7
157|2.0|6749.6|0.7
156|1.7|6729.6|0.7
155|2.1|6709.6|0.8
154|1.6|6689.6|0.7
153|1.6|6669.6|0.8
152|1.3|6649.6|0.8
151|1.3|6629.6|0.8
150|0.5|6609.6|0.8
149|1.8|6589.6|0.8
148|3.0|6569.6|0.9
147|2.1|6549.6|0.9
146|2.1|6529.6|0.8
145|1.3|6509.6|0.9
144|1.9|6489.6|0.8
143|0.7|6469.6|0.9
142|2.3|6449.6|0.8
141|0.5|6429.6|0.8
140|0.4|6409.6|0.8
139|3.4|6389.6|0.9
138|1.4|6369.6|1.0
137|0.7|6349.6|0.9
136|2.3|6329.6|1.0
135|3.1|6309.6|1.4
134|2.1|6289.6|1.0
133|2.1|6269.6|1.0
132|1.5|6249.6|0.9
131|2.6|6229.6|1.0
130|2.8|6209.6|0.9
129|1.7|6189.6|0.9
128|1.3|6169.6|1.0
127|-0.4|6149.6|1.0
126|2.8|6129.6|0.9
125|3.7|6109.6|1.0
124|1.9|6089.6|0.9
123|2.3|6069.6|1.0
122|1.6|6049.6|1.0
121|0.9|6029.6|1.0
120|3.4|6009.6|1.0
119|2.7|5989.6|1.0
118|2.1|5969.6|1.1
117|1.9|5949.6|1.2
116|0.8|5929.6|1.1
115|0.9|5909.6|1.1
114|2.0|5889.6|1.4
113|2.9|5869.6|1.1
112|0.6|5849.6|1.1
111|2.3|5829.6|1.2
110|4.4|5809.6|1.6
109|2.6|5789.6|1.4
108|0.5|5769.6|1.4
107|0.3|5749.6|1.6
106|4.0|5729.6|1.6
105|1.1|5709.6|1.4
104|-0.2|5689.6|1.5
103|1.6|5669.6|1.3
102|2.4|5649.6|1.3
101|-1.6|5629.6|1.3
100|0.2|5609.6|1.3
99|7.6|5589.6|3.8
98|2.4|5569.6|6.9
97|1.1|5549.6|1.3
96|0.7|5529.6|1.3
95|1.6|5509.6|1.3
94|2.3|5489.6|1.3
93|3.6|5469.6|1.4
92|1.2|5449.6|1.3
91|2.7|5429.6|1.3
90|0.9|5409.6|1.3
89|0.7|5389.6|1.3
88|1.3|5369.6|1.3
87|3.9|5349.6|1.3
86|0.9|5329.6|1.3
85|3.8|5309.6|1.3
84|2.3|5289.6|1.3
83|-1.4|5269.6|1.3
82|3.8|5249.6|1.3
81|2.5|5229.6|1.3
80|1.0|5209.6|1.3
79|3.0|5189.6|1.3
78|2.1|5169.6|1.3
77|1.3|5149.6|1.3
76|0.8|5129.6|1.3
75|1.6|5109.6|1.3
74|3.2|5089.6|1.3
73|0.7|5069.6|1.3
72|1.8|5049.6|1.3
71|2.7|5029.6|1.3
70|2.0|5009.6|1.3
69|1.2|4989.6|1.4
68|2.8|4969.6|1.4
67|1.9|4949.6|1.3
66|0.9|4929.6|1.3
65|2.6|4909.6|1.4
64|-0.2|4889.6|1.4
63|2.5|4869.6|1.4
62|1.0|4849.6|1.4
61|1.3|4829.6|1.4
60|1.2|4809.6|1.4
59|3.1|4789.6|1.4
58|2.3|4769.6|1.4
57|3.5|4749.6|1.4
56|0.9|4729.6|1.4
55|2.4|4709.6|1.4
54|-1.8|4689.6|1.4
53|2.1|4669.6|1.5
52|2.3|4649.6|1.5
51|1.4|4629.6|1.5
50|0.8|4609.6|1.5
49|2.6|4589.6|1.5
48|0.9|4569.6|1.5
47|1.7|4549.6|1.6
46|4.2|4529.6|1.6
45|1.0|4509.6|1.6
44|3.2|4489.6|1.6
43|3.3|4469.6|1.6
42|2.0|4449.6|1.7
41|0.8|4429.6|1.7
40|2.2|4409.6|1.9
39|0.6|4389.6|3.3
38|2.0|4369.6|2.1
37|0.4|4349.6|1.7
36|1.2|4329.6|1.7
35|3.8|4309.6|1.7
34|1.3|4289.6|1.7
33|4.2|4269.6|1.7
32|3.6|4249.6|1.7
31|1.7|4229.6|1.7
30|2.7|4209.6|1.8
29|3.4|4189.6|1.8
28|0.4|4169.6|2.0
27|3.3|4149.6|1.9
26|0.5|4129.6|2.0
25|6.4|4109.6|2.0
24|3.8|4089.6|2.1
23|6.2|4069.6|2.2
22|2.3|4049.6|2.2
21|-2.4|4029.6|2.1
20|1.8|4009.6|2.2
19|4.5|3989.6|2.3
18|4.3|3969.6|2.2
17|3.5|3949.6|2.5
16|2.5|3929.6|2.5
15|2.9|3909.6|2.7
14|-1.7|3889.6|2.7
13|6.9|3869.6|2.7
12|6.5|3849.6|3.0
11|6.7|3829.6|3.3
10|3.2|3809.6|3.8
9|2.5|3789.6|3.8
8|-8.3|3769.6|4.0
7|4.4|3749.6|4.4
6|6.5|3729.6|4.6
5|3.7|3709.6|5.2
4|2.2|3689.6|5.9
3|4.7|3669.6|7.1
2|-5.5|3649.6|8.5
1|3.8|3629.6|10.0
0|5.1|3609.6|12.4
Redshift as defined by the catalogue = 1.06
